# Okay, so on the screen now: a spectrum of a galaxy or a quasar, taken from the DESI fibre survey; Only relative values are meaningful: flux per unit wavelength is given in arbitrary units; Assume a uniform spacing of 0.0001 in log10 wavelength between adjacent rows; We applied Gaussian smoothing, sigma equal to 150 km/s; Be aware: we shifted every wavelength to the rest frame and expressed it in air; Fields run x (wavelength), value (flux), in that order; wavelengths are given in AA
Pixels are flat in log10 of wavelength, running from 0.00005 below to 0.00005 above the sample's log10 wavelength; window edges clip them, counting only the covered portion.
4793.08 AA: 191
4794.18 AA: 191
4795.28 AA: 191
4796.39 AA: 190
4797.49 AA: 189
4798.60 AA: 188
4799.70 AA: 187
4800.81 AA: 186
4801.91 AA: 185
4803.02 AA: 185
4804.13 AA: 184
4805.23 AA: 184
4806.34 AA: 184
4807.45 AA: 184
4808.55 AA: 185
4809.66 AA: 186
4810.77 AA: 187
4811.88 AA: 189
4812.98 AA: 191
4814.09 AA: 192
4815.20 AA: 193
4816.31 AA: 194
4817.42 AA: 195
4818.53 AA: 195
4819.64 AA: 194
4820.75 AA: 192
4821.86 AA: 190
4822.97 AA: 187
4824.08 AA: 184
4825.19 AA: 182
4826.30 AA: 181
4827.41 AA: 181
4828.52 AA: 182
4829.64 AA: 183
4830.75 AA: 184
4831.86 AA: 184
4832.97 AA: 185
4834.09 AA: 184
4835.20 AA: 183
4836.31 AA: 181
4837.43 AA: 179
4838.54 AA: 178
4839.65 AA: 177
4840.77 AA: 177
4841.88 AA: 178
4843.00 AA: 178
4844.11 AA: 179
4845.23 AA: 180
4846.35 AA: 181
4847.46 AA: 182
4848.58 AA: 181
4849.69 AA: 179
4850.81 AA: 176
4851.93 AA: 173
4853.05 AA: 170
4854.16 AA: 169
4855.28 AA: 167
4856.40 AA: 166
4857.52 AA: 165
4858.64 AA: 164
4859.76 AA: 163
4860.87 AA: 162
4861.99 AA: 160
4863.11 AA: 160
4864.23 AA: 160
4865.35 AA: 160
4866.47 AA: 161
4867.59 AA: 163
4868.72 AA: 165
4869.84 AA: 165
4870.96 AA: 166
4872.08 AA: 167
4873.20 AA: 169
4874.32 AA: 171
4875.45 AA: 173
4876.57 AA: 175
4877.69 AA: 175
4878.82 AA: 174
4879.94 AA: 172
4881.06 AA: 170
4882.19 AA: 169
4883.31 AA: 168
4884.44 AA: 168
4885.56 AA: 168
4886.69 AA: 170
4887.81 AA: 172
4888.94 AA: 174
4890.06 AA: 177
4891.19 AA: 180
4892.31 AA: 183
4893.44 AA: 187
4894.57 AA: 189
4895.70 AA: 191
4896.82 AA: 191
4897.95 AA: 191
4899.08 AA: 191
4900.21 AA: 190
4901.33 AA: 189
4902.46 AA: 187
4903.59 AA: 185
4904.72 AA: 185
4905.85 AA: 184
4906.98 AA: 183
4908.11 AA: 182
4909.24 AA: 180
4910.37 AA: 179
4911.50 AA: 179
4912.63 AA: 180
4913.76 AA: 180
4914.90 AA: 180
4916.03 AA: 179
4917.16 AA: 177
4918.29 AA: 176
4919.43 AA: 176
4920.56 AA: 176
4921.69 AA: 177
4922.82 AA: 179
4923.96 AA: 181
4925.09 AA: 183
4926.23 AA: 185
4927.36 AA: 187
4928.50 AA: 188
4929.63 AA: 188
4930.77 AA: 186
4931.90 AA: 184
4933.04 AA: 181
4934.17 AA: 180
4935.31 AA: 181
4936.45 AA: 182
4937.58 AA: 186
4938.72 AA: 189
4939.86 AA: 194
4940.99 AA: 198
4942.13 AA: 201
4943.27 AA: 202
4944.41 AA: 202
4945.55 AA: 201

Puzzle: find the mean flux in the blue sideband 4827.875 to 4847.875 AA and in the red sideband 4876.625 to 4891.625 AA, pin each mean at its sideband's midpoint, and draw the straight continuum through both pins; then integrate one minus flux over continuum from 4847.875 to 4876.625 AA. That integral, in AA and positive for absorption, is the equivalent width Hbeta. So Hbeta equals 1.5 AA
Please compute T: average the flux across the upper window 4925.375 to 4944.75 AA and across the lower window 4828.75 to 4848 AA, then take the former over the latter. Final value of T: 1.04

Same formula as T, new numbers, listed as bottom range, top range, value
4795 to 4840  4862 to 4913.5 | 0.94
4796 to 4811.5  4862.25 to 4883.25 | 0.90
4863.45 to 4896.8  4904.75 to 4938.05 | 1.05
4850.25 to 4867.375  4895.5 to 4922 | 1.11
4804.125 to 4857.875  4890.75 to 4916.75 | 1.01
